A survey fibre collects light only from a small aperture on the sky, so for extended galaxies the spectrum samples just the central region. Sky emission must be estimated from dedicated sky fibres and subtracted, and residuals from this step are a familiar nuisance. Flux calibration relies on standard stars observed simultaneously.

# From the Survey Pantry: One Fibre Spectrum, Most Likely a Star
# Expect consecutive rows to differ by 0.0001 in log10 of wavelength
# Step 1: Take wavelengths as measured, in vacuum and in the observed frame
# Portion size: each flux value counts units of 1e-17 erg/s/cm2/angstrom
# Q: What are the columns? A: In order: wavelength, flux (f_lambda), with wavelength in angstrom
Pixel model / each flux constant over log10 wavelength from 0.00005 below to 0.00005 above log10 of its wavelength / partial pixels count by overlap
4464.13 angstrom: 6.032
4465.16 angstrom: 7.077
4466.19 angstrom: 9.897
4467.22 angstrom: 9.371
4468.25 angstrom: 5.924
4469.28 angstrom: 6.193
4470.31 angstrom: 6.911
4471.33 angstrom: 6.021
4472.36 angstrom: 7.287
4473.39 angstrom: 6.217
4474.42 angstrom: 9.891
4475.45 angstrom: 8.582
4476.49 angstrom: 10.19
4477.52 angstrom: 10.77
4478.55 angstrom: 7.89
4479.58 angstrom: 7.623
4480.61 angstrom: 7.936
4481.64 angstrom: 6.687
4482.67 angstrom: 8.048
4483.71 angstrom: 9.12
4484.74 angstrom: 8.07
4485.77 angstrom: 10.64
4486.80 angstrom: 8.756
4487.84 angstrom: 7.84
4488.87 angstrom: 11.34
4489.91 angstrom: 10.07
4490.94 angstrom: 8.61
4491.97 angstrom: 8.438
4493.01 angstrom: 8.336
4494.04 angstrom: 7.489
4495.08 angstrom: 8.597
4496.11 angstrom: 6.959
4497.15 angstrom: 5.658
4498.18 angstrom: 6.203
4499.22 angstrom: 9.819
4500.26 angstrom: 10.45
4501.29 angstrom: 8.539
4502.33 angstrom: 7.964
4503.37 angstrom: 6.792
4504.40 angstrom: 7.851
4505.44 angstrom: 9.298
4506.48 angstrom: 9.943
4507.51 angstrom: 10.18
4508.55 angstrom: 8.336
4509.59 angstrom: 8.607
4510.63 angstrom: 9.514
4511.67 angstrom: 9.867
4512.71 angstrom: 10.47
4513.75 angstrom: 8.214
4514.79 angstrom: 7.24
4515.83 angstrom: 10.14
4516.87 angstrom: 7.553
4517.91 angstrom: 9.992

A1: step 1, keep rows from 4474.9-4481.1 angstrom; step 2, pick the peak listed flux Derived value 10.77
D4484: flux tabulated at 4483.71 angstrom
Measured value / 9.12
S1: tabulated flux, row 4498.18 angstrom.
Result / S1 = 6.203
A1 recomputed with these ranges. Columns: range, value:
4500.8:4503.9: 8.539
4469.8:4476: 9.891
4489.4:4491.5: 10.07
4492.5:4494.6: 8.336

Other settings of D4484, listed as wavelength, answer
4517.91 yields 9.992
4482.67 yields 8.048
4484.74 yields 8.07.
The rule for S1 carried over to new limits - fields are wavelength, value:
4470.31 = 6.911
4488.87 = 11.34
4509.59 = 8.607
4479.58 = 7.623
